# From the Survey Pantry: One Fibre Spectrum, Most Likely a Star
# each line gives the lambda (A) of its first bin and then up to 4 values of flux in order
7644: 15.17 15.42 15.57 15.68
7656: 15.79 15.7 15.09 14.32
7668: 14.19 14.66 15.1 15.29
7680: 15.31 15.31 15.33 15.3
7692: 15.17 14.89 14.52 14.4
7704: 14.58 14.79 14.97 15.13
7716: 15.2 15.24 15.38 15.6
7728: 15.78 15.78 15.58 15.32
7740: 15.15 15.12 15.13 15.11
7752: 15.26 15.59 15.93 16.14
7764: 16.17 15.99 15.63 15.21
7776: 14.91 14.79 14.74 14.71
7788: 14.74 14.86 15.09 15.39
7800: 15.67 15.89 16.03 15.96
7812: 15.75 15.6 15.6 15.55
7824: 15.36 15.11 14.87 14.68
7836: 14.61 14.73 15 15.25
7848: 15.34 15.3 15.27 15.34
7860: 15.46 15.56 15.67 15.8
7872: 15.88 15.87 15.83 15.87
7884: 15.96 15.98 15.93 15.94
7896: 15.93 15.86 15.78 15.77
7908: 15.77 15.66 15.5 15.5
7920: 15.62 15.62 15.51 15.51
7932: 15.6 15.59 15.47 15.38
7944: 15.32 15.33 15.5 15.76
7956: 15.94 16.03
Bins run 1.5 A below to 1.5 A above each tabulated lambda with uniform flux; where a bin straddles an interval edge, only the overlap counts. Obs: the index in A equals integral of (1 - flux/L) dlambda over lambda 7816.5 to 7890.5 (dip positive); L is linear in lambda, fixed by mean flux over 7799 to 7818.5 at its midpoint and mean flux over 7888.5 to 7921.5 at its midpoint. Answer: 1.6 A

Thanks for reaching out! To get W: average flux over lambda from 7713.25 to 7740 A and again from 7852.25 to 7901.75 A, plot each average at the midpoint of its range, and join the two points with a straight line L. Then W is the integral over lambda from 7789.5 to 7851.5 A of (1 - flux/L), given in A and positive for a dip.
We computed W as 1.29 A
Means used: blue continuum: 15.4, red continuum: 15.8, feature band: 15.3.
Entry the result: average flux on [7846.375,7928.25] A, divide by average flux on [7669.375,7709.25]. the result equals 1.05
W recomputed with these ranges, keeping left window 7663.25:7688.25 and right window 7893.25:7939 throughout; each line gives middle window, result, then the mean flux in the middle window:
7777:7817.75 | -0.05 A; 15.3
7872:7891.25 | -0.43 A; 15.9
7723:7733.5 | -0.41 A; 15.7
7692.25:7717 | 0.35 A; 14.8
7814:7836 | 0.27 A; 15.2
